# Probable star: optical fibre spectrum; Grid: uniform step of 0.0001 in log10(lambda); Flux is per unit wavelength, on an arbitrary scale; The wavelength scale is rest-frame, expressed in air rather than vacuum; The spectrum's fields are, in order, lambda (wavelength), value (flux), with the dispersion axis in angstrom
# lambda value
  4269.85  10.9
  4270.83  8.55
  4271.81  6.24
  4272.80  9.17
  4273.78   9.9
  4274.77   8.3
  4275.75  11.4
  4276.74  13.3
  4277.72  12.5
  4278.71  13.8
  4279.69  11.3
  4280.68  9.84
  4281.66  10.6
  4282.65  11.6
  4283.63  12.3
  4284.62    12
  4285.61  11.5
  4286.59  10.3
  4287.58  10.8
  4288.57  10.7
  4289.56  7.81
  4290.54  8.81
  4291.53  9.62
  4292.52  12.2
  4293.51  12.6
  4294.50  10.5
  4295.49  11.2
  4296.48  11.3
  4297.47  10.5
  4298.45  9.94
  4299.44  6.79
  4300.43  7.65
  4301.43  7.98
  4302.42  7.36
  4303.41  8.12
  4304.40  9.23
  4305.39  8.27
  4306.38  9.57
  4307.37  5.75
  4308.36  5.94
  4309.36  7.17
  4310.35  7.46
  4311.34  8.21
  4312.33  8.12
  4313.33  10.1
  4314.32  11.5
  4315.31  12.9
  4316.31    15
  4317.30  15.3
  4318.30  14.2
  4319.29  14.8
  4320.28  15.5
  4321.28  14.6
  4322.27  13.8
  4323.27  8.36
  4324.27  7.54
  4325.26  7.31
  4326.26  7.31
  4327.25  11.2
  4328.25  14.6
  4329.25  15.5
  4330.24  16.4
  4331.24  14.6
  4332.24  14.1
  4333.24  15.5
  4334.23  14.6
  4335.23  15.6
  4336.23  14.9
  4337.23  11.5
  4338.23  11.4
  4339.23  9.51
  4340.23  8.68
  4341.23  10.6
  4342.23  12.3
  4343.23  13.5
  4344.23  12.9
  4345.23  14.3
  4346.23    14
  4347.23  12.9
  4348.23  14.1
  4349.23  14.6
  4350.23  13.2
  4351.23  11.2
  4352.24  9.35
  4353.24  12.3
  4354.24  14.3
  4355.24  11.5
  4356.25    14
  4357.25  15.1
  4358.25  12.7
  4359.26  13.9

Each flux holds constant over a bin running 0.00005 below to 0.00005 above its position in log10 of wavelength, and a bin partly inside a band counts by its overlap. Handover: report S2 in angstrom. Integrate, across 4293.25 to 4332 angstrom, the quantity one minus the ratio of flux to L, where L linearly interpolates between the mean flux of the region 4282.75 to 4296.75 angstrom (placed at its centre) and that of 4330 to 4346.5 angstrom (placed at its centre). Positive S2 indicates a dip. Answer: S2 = 4.32 angstrom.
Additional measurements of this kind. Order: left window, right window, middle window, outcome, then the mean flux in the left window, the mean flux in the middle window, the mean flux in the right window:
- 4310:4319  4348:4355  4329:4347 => -1.56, 11.6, 13.3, 12.6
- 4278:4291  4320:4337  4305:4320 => 2.31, 10.9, 10.4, 13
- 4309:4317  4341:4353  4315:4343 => -3.43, 10.2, 12.8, 12.8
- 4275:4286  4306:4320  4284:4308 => 3.42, 11.8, 9.6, 10.5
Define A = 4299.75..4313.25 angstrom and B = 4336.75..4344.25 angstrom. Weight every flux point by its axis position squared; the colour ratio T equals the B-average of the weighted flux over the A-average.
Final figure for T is 1.46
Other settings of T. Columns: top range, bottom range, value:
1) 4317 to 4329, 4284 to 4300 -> 1.17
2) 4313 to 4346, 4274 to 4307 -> 1.26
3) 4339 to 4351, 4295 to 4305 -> 1.43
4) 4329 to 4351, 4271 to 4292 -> 1.30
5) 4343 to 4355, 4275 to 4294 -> 1.20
